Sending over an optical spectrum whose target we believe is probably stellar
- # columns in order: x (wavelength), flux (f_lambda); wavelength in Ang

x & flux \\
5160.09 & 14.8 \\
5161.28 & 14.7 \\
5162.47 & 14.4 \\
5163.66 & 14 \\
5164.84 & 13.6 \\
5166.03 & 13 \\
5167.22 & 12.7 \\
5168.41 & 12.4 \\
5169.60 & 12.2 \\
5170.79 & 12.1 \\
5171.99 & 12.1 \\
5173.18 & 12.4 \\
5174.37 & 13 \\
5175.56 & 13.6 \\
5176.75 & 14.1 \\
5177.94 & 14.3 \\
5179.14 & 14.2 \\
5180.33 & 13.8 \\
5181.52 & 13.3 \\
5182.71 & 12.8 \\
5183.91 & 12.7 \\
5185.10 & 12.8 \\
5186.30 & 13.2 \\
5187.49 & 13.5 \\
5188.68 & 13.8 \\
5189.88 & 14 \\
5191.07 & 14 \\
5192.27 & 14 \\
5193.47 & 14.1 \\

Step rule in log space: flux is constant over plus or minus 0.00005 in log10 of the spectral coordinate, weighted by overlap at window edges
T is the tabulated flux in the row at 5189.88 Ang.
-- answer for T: 14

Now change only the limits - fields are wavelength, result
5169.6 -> 12.2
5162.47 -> 14.4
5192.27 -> 14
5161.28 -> 14.7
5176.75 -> 14.1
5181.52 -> 13.3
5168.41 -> 12.4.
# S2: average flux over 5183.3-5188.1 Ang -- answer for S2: 13.1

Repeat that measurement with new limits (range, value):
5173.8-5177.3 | 13.6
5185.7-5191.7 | 13.7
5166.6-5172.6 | 12.3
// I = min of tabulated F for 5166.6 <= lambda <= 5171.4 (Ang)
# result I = 12.1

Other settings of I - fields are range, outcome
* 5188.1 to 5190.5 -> 13.8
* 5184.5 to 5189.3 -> 12.8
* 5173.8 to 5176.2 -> 13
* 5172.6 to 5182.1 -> 12.4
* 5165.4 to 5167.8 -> 12.7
